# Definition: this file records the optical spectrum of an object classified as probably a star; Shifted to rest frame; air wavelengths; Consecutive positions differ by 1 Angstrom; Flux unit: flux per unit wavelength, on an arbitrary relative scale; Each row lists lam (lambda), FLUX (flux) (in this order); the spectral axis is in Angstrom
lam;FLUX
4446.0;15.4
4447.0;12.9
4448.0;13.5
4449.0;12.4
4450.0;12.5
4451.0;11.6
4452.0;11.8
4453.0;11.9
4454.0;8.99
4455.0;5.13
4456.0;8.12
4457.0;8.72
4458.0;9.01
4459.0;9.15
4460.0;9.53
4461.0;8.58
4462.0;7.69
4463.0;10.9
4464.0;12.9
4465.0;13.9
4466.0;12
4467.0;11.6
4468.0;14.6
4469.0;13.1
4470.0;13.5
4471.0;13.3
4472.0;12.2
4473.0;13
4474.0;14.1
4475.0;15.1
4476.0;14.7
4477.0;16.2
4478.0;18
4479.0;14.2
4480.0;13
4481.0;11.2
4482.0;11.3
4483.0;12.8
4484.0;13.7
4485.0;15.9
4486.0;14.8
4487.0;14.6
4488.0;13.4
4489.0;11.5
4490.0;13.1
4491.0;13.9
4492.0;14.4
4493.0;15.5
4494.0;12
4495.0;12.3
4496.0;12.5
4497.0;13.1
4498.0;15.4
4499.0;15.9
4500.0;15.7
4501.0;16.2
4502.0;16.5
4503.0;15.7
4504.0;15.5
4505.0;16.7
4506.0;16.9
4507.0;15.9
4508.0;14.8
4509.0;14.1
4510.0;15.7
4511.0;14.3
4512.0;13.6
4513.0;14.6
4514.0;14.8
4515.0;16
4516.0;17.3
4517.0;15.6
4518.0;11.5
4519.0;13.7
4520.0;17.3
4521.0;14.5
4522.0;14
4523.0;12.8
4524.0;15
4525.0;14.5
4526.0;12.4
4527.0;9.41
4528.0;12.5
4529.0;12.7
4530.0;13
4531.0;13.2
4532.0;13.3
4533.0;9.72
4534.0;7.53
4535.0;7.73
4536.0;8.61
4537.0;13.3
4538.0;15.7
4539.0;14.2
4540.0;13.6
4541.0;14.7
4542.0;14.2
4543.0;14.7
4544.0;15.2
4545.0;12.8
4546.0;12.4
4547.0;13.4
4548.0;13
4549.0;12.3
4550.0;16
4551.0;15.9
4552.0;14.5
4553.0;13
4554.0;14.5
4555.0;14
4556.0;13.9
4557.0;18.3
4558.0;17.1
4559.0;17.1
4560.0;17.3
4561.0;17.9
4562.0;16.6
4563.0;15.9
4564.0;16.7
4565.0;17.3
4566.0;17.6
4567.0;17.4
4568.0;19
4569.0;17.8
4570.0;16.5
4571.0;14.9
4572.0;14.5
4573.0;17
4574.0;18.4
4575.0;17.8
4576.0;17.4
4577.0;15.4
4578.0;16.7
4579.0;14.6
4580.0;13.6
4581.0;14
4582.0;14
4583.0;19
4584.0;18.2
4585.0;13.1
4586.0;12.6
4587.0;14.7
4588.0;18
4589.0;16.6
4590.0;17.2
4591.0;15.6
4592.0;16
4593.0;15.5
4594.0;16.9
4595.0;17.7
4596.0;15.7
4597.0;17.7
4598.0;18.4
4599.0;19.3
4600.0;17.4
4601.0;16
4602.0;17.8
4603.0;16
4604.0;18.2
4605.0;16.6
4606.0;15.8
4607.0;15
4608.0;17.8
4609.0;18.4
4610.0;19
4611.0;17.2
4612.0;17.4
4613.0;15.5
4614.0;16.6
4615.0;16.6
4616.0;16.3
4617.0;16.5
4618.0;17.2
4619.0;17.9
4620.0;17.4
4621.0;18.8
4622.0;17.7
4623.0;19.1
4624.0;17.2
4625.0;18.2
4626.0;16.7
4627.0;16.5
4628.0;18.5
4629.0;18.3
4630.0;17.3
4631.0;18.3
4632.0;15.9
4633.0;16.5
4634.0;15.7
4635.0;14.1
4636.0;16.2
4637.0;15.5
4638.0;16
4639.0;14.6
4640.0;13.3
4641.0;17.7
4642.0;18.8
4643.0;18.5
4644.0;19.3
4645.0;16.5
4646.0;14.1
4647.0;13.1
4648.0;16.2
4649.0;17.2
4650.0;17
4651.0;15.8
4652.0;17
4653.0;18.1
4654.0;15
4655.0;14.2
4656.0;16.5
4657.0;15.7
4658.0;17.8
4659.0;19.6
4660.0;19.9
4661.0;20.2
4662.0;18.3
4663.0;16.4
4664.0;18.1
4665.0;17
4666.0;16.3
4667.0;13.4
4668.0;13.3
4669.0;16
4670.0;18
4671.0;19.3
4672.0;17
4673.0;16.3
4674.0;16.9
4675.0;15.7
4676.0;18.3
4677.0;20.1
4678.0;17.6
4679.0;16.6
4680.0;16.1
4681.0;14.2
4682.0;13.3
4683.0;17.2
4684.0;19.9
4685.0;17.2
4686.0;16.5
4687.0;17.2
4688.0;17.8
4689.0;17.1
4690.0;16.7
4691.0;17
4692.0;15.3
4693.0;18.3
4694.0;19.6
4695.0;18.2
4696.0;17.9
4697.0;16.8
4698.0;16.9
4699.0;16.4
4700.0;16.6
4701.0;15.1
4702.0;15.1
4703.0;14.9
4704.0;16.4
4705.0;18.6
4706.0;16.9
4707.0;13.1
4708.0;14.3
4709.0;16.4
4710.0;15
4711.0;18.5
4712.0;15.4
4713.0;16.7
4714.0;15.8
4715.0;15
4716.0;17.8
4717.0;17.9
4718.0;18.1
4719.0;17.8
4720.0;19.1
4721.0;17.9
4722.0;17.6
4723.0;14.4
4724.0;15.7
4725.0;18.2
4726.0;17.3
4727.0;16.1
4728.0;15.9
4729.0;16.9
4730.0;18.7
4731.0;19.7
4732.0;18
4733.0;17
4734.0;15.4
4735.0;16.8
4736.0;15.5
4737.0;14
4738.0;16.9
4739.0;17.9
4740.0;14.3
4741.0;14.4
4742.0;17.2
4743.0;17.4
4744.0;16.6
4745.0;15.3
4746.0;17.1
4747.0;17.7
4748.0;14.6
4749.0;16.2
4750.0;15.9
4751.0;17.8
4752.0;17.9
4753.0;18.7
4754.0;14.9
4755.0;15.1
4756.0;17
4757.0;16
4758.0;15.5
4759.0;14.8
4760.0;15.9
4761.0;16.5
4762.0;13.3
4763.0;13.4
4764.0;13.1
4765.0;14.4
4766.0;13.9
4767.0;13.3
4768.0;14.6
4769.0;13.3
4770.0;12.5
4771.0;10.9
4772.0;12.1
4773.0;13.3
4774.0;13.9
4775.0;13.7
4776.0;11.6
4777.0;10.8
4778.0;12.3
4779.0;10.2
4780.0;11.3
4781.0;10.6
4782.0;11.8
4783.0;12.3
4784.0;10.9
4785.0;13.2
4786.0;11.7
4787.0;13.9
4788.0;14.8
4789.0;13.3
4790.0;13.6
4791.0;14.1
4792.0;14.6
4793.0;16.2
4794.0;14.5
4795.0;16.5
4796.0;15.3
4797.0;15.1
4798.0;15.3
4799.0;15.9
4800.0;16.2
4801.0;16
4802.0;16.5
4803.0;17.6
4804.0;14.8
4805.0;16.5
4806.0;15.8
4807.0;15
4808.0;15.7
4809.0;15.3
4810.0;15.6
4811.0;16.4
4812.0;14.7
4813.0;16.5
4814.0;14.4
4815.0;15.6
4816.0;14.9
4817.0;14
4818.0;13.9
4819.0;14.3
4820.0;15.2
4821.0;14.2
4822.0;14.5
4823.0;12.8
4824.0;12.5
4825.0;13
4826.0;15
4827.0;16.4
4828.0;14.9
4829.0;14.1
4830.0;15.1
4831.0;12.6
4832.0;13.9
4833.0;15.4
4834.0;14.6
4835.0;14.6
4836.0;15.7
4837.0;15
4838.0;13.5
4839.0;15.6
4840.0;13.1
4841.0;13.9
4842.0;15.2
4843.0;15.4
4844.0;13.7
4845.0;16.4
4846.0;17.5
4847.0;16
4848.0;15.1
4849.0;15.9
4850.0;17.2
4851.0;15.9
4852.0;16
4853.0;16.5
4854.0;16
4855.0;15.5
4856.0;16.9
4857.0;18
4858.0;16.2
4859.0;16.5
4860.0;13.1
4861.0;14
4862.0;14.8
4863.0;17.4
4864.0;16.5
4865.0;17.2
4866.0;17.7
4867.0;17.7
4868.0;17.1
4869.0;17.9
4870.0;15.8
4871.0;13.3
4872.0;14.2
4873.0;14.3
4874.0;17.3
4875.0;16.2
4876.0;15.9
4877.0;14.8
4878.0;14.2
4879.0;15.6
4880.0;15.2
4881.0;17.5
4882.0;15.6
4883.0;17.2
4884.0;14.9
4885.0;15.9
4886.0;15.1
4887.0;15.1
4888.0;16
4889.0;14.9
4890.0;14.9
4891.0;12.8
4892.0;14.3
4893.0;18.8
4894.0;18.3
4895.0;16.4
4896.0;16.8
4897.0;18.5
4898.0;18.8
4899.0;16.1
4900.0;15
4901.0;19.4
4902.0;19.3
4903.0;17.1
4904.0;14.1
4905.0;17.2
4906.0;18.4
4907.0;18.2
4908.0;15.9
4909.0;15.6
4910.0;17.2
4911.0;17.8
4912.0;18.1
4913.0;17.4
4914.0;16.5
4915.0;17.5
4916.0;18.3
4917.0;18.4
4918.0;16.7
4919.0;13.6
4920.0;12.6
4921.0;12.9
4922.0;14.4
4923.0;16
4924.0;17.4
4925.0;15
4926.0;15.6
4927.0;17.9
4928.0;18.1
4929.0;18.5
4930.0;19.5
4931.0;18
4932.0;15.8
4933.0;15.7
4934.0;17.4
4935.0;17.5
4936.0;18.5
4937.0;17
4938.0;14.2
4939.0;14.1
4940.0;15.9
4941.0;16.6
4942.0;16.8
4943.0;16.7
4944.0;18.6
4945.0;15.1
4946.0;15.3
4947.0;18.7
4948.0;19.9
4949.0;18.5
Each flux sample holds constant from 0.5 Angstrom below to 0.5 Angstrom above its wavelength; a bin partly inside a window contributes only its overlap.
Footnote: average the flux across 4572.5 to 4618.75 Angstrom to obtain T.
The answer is 16.6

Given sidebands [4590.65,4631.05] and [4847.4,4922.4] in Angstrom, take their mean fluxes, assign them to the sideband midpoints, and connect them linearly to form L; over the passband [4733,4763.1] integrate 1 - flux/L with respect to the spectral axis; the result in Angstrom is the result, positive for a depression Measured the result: 1.19 Angstrom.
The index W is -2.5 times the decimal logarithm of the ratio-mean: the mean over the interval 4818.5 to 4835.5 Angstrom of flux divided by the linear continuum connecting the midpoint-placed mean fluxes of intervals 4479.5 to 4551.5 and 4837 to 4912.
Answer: 0.11 mag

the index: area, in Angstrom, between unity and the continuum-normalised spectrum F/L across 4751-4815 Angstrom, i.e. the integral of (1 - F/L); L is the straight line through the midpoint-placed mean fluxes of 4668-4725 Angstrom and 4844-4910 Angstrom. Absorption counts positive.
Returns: 8.18 Angstrom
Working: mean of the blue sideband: 16.8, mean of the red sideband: 16.2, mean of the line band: 14.4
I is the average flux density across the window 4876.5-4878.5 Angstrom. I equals 14.5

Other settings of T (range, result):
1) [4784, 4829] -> 14.9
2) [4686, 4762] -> 16.6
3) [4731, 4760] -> 16.3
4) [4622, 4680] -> 16.9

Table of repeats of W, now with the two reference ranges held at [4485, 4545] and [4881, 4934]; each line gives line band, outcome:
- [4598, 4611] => -0.19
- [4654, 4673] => -0.14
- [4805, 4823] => 0.06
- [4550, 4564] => -0.12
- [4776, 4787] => 0.33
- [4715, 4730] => -0.12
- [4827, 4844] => 0.11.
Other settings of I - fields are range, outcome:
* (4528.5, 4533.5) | 12.4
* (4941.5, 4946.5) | 16.5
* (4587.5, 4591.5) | 16.9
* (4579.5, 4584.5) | 15.8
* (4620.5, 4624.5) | 18.2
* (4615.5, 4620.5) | 17.1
